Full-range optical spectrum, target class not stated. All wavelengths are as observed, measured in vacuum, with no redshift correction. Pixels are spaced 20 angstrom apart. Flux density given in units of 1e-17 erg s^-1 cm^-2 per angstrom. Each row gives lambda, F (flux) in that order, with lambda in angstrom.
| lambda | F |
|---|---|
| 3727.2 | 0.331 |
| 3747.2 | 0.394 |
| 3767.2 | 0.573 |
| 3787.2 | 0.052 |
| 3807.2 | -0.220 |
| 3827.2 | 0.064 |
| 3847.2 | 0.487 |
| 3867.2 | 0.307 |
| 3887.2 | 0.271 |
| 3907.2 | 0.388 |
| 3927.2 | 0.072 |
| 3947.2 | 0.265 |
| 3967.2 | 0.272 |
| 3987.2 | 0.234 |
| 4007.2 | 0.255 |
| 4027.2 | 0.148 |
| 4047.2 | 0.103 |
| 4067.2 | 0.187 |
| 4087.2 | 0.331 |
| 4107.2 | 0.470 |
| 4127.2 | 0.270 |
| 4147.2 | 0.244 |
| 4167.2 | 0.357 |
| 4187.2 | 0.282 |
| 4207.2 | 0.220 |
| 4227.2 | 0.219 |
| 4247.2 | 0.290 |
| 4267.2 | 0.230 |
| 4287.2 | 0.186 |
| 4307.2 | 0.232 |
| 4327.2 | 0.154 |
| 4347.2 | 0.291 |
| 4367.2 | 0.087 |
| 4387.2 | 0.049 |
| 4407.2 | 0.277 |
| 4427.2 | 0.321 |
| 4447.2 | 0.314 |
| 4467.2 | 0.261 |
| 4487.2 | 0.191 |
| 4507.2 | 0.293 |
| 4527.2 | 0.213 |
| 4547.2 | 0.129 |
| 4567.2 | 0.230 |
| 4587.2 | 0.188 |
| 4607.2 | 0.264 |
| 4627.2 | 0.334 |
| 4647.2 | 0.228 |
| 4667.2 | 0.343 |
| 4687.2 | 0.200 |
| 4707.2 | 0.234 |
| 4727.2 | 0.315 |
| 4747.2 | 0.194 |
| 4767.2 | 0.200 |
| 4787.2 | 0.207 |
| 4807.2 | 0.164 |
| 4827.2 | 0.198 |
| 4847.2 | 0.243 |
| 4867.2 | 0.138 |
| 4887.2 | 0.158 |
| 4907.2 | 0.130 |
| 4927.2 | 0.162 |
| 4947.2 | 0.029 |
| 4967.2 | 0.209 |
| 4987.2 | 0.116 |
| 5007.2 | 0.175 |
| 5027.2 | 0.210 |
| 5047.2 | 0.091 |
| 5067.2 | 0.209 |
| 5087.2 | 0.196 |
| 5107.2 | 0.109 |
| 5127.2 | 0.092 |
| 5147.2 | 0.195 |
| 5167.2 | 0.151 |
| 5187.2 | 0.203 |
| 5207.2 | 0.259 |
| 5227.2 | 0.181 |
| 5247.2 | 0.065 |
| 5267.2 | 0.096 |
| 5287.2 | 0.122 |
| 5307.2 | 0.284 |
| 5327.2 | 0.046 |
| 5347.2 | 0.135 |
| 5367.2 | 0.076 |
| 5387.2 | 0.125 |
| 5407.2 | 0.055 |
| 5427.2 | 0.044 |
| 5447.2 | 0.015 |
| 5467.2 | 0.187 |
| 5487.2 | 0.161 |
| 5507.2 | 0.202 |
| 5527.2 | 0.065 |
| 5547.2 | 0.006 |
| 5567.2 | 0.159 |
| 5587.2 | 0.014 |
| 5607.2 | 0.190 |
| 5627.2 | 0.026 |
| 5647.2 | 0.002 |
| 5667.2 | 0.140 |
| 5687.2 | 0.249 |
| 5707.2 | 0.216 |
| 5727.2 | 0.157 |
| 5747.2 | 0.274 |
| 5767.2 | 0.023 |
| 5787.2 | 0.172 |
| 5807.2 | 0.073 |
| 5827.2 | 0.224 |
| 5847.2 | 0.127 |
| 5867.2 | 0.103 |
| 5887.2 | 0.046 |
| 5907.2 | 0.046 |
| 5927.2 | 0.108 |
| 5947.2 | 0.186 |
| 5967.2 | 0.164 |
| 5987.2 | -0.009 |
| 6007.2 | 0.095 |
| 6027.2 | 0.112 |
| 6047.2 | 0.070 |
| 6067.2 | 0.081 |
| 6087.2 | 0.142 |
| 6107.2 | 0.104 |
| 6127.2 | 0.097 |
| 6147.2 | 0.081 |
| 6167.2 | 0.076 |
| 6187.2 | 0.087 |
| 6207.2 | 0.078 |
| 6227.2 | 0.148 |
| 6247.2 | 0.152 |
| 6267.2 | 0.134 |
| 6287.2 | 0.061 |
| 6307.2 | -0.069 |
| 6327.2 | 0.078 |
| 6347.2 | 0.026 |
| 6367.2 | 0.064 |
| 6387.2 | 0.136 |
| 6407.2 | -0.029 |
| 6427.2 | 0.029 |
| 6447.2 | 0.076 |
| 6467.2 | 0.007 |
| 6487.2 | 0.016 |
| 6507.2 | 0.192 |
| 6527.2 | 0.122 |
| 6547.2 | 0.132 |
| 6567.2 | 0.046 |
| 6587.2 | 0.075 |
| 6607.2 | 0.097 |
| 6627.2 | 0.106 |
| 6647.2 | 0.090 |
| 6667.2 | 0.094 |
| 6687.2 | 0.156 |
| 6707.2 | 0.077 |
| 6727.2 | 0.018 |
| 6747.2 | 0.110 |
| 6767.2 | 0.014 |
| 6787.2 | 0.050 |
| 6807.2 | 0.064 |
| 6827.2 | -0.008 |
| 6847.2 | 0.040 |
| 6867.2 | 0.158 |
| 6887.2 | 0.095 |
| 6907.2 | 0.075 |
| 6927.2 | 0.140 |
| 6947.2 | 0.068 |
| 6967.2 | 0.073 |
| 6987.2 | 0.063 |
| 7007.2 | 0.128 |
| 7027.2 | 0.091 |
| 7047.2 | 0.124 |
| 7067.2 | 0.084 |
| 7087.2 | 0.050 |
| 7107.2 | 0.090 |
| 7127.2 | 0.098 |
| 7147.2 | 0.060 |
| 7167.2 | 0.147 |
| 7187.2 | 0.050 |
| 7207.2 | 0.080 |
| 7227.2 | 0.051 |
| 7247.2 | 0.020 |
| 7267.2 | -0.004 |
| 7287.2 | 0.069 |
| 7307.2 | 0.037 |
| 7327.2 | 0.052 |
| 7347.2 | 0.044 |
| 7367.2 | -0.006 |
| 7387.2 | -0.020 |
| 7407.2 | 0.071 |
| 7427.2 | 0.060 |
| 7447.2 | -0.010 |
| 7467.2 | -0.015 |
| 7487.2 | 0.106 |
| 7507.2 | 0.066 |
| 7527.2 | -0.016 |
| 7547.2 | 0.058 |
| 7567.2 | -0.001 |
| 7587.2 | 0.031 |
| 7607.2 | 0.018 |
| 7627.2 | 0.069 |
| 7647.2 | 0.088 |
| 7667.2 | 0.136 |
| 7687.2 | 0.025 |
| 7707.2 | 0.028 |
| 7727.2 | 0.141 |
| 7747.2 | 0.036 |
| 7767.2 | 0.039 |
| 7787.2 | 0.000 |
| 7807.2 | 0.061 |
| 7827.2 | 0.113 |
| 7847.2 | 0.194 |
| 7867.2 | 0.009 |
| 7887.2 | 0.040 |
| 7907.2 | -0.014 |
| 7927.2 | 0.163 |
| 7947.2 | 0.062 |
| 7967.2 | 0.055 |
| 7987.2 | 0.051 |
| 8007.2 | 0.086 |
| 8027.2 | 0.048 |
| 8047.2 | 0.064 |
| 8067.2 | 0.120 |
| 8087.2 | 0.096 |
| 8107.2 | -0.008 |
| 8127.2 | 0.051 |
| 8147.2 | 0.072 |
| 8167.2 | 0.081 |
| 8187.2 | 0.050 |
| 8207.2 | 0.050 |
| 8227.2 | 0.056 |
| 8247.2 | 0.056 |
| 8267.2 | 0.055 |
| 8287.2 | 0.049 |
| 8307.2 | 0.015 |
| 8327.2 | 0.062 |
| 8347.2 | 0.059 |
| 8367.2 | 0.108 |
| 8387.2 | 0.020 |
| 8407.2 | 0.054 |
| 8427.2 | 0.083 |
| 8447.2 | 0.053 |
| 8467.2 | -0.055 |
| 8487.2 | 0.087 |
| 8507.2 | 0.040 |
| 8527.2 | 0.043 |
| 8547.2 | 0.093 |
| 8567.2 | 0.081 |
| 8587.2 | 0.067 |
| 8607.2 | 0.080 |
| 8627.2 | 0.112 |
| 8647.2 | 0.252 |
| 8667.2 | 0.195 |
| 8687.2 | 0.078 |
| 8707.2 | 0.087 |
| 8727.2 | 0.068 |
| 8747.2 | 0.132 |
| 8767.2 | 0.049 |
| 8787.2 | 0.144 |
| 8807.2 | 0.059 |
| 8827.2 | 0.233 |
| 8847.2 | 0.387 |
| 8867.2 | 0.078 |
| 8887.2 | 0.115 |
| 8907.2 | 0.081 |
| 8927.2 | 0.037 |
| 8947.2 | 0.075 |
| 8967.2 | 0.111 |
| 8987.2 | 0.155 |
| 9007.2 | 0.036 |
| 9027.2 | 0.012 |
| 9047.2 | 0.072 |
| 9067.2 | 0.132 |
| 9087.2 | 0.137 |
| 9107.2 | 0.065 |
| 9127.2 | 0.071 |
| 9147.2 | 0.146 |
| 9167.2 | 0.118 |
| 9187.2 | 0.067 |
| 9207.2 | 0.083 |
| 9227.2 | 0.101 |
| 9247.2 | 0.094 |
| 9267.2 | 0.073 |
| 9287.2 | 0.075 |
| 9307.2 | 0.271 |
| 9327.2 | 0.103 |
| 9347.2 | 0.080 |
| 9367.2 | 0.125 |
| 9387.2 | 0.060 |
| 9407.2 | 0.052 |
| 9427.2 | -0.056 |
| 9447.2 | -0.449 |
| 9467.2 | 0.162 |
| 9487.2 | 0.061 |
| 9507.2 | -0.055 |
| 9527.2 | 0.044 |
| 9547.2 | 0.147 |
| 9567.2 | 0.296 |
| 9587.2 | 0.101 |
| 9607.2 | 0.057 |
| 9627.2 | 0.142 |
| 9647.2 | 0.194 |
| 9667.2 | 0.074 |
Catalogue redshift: 1.370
